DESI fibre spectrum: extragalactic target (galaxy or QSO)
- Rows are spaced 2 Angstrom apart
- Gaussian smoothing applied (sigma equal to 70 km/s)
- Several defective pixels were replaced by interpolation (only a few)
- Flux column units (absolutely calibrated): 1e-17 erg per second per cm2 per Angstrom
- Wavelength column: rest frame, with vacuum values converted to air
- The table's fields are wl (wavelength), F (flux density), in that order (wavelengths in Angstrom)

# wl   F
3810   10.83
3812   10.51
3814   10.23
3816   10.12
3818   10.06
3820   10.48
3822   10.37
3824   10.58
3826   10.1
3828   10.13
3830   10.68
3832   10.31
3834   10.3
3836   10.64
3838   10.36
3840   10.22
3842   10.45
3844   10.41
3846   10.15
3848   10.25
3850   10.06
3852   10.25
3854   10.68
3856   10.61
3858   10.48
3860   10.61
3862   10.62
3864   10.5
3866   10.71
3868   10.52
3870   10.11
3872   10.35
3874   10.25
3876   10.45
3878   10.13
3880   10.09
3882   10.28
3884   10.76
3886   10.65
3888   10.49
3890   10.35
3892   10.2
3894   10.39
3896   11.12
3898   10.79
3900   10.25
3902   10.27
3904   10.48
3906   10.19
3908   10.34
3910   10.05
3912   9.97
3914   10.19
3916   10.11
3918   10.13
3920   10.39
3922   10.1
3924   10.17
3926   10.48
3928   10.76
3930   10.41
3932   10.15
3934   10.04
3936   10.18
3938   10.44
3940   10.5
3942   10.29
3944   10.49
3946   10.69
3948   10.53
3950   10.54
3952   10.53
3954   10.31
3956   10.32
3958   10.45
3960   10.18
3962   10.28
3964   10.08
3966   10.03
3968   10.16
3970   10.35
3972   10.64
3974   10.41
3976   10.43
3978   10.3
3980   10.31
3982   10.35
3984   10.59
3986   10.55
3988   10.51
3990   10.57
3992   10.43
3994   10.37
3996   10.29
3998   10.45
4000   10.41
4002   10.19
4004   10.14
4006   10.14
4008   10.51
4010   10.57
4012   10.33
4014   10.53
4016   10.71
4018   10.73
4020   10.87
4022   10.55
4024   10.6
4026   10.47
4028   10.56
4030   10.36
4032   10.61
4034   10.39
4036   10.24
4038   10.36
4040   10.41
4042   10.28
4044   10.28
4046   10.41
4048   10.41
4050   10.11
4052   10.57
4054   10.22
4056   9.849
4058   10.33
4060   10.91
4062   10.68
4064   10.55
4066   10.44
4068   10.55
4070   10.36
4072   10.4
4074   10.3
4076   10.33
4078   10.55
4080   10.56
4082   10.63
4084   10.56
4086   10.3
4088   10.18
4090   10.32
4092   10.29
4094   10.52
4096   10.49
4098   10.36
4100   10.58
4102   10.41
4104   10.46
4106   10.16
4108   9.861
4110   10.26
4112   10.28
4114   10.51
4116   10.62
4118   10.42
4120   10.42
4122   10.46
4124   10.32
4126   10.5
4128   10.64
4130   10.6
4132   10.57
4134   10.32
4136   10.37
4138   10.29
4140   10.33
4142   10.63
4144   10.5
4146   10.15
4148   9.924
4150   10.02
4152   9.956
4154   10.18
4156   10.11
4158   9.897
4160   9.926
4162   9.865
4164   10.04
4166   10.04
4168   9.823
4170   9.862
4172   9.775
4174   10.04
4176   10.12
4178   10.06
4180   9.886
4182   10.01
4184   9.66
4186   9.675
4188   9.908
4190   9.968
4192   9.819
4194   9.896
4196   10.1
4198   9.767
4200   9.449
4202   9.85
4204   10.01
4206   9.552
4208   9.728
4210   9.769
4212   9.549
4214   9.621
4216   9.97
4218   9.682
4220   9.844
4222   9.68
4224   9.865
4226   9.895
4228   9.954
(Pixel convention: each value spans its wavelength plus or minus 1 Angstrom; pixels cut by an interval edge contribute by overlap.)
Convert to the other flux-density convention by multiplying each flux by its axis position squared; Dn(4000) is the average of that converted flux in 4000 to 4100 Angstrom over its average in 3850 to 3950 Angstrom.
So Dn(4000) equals 1.08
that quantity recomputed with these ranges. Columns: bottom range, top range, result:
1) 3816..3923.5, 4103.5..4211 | 1.12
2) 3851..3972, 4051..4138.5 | 1.10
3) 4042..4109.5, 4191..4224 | 1.00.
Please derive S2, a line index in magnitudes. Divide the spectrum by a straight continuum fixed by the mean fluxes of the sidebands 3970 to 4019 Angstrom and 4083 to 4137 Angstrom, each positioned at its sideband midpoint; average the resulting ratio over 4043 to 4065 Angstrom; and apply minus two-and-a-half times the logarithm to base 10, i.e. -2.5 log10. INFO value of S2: 0.00 mag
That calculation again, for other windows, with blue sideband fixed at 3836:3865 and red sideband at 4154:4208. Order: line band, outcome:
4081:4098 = -0.04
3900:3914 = 0.01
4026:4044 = -0.03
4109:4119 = -0.04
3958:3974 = 0.00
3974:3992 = -0.03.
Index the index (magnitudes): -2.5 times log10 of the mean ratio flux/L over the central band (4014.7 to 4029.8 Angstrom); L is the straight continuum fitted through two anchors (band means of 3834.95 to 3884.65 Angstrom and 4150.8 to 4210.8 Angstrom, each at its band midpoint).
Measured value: -0.051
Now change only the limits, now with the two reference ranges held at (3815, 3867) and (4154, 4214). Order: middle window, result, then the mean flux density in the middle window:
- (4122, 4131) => -0.06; 10.5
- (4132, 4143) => -0.05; 10.4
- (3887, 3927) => 0.00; 10.3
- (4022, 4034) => -0.04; 10.5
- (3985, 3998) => -0.03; 10.5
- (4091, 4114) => -0.04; 10.3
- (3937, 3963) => -0.02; 10.4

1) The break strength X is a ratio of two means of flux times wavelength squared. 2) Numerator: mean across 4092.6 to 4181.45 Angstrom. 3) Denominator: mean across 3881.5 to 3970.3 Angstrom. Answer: 1.10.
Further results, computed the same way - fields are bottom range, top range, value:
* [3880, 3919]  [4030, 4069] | 1.08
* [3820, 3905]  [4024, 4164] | 1.12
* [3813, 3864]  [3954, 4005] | 1.07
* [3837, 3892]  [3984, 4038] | 1.08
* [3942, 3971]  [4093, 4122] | 1.08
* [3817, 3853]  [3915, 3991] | 1.07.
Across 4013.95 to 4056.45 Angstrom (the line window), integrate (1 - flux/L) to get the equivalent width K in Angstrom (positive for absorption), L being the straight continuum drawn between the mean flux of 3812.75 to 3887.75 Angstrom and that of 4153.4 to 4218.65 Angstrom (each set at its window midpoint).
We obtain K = -1.44 Angstrom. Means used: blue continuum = 10.4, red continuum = 9.87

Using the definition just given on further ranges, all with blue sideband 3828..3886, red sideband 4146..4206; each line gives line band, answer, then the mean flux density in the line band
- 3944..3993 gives -0.80 Angstrom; 10.4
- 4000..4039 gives -1.19 Angstrom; 10.5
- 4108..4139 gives -1.32 Angstrom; 10.4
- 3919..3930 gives -0.09 Angstrom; 10.4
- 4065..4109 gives -1.49 Angstrom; 10.4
